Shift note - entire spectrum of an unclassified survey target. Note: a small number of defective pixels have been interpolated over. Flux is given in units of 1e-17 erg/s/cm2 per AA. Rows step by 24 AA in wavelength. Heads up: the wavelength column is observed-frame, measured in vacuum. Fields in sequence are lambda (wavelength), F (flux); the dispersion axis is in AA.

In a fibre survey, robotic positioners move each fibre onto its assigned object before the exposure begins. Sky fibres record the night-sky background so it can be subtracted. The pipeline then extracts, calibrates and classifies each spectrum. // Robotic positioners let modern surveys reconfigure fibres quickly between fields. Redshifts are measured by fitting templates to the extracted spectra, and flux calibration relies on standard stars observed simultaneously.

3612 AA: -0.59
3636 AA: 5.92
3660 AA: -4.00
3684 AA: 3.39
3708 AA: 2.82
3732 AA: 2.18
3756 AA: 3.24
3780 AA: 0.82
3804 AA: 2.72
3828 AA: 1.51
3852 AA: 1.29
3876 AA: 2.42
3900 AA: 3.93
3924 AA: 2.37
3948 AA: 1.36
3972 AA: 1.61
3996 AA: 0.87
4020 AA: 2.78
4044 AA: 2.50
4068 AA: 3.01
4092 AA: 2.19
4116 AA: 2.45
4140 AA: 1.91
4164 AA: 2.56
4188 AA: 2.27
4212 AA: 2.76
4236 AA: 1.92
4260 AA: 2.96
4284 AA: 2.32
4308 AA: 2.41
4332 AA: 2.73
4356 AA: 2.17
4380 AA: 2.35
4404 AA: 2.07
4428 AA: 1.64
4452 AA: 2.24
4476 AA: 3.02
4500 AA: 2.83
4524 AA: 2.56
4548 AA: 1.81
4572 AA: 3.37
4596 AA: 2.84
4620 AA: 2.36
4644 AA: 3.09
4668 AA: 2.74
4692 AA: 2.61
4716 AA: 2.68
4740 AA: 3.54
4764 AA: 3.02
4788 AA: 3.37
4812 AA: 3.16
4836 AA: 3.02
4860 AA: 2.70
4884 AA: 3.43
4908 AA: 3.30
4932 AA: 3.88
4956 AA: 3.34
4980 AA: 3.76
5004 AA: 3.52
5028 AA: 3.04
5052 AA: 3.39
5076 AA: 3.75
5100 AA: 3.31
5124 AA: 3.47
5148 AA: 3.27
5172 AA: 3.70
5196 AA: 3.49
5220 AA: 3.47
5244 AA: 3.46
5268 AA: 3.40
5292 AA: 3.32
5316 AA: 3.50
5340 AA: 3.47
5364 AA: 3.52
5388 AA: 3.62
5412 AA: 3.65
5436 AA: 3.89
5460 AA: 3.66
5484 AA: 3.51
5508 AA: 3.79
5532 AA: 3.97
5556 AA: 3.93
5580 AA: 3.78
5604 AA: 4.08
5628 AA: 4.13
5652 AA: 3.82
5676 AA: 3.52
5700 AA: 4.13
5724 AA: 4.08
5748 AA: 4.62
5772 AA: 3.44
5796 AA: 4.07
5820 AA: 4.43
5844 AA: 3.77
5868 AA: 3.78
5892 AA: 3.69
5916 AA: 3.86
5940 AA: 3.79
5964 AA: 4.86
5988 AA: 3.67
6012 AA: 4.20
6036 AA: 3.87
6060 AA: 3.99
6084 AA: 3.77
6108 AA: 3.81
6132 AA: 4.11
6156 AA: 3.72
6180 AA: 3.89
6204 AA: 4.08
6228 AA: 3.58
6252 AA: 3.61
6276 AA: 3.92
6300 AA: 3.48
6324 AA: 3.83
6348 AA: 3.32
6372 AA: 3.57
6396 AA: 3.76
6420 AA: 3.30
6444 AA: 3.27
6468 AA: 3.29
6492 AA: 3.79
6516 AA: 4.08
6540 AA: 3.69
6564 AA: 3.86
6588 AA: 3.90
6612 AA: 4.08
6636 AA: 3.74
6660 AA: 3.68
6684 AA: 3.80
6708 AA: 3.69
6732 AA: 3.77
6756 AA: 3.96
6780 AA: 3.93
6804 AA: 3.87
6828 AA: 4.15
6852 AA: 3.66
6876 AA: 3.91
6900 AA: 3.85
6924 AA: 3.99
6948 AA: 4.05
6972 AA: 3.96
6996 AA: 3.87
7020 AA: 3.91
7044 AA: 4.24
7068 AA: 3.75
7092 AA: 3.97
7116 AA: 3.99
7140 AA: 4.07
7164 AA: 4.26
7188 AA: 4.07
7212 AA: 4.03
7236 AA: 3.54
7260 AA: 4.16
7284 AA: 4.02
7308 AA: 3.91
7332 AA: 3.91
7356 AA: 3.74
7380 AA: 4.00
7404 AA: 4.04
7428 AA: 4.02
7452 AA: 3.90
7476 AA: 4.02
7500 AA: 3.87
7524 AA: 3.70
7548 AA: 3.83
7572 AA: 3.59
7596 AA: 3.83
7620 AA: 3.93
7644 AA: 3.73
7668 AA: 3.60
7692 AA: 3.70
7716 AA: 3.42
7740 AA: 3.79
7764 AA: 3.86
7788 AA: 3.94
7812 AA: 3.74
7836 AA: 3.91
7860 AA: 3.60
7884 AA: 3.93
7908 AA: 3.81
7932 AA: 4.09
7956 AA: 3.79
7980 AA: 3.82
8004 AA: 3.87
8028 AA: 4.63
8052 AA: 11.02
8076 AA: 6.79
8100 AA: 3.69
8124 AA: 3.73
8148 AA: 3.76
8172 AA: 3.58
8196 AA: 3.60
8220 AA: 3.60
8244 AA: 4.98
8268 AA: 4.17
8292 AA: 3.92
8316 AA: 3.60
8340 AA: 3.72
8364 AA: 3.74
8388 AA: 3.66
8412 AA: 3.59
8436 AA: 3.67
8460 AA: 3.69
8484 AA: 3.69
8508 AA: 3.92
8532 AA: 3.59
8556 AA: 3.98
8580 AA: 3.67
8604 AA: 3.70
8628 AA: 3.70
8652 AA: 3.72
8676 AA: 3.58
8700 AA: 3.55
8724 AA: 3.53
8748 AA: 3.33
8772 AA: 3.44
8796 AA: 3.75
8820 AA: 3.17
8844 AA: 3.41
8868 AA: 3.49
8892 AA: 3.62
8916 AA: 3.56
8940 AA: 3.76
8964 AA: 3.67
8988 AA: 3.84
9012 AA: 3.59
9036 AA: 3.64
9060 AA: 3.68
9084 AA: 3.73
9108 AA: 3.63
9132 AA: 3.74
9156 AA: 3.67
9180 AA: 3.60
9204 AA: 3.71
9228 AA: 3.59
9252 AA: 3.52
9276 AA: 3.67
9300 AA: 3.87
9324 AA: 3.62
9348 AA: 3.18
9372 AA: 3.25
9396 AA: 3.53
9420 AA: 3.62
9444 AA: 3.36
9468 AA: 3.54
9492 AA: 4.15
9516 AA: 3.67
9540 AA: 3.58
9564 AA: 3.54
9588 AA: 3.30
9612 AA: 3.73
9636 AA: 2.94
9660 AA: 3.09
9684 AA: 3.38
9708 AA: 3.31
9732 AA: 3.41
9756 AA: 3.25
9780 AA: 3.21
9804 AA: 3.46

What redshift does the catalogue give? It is 0.23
